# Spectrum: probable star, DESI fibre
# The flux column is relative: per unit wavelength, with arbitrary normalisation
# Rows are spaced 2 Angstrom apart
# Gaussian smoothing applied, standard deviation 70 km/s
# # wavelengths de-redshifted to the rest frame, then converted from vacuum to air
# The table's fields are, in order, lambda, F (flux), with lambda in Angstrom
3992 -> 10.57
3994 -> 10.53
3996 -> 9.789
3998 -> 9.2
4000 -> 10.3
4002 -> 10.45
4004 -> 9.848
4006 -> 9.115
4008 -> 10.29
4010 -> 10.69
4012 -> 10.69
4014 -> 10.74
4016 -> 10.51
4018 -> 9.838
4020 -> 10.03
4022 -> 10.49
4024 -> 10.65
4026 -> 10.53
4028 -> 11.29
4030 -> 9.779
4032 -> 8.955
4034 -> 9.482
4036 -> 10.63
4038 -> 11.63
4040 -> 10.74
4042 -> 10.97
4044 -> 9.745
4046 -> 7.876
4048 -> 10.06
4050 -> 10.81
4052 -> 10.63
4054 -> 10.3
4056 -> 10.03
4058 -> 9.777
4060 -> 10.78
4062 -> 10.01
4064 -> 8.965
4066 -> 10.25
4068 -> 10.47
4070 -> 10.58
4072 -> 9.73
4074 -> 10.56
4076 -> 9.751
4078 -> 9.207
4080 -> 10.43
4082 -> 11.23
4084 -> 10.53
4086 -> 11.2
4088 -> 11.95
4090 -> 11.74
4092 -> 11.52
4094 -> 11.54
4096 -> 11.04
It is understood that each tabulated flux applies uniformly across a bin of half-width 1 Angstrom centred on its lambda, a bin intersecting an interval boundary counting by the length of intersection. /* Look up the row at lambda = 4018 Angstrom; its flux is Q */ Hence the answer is 9.838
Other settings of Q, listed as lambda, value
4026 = 10.53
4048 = 10.06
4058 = 9.777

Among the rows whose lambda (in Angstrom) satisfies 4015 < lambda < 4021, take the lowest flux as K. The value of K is 9.838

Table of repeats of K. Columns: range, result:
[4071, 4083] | 9.207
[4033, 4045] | 9.482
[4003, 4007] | 9.115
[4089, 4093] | 11.52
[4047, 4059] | 9.777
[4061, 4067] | 8.965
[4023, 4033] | 8.955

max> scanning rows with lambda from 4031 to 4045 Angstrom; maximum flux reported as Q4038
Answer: 11.63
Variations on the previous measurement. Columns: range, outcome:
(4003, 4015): 10.74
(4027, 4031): 11.29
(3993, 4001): 10.53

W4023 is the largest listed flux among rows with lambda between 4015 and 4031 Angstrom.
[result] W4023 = 11.29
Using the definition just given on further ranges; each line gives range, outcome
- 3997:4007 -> 10.45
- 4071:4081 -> 10.56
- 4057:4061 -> 10.78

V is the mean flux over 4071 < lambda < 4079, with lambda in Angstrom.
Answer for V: 9.81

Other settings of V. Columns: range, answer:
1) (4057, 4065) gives 9.88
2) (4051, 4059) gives 10.2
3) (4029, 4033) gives 9.37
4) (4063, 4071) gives 10.1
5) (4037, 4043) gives 11.1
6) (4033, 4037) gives 10.1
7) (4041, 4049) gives 9.66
